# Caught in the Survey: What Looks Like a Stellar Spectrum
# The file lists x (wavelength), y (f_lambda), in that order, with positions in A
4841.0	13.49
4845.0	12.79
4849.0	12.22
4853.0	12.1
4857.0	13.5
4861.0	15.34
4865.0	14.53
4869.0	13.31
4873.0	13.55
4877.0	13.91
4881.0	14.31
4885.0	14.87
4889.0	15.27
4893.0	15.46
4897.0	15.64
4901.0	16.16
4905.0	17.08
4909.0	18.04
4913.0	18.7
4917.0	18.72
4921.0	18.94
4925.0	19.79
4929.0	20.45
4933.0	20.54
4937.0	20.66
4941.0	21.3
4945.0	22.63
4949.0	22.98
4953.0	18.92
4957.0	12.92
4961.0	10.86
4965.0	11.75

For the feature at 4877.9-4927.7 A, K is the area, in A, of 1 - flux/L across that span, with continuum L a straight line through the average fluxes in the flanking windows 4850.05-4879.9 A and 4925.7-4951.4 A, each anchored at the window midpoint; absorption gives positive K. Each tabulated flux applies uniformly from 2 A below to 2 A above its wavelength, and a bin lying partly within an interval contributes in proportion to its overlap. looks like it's 2.1 A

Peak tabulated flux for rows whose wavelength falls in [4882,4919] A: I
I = 18.72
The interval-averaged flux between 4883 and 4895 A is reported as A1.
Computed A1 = 15.2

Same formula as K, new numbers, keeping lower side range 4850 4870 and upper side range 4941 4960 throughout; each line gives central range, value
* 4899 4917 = -1.1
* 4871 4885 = 0.7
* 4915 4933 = -2.1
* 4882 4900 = 0.3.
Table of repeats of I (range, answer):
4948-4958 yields 22.98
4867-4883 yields 14.31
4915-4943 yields 21.3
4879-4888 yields 14.87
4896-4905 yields 17.08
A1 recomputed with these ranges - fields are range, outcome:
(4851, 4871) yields 13.8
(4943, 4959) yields 19.4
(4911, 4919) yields 18.7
